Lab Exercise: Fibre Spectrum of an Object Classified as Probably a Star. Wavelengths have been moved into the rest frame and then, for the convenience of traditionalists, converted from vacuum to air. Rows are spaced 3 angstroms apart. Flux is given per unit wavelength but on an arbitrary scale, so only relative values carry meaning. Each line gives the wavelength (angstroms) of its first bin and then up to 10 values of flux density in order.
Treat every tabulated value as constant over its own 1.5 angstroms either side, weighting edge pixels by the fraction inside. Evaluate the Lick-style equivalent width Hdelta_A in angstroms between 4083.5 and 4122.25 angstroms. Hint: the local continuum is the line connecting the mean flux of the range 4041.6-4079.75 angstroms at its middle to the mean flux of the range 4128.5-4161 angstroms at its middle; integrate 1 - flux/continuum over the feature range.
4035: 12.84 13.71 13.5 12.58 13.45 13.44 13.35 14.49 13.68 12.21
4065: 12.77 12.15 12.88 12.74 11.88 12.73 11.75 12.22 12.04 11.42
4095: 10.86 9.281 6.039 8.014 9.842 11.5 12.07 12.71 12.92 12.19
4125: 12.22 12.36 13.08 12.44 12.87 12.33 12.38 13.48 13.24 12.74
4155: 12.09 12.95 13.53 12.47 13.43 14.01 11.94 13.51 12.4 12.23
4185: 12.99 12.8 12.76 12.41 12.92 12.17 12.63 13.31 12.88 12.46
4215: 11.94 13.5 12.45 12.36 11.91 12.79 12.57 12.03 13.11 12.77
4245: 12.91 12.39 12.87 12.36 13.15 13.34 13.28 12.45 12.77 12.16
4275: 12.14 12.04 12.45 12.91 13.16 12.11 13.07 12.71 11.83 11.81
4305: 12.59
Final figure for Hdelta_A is 6.1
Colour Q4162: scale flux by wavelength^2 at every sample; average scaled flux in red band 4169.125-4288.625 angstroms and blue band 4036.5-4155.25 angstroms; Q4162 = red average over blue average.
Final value 1.11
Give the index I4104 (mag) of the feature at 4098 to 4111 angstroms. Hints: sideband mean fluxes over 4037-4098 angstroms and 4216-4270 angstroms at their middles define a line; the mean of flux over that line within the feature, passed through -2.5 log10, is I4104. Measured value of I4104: 0.39 mag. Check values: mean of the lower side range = 12.6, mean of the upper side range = 12.7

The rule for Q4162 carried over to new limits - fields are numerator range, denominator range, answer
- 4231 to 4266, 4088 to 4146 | 1.19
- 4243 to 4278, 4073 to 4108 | 1.28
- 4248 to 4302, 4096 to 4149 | 1.17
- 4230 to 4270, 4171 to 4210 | 1.03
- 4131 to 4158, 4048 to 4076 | 1.01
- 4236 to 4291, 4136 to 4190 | 1.03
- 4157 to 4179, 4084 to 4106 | 1.35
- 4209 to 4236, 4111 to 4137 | 1.05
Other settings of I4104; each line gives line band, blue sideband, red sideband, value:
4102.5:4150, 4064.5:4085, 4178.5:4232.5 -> 0.03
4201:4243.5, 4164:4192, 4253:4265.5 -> 0.03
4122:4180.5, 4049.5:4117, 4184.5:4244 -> -0.05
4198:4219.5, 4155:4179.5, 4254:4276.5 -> 0.02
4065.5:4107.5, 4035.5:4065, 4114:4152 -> 0.18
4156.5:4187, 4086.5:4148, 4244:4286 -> -0.09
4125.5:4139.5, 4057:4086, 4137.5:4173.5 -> 0.02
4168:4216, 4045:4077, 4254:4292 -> 0.01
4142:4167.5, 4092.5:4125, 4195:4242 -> -0.13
